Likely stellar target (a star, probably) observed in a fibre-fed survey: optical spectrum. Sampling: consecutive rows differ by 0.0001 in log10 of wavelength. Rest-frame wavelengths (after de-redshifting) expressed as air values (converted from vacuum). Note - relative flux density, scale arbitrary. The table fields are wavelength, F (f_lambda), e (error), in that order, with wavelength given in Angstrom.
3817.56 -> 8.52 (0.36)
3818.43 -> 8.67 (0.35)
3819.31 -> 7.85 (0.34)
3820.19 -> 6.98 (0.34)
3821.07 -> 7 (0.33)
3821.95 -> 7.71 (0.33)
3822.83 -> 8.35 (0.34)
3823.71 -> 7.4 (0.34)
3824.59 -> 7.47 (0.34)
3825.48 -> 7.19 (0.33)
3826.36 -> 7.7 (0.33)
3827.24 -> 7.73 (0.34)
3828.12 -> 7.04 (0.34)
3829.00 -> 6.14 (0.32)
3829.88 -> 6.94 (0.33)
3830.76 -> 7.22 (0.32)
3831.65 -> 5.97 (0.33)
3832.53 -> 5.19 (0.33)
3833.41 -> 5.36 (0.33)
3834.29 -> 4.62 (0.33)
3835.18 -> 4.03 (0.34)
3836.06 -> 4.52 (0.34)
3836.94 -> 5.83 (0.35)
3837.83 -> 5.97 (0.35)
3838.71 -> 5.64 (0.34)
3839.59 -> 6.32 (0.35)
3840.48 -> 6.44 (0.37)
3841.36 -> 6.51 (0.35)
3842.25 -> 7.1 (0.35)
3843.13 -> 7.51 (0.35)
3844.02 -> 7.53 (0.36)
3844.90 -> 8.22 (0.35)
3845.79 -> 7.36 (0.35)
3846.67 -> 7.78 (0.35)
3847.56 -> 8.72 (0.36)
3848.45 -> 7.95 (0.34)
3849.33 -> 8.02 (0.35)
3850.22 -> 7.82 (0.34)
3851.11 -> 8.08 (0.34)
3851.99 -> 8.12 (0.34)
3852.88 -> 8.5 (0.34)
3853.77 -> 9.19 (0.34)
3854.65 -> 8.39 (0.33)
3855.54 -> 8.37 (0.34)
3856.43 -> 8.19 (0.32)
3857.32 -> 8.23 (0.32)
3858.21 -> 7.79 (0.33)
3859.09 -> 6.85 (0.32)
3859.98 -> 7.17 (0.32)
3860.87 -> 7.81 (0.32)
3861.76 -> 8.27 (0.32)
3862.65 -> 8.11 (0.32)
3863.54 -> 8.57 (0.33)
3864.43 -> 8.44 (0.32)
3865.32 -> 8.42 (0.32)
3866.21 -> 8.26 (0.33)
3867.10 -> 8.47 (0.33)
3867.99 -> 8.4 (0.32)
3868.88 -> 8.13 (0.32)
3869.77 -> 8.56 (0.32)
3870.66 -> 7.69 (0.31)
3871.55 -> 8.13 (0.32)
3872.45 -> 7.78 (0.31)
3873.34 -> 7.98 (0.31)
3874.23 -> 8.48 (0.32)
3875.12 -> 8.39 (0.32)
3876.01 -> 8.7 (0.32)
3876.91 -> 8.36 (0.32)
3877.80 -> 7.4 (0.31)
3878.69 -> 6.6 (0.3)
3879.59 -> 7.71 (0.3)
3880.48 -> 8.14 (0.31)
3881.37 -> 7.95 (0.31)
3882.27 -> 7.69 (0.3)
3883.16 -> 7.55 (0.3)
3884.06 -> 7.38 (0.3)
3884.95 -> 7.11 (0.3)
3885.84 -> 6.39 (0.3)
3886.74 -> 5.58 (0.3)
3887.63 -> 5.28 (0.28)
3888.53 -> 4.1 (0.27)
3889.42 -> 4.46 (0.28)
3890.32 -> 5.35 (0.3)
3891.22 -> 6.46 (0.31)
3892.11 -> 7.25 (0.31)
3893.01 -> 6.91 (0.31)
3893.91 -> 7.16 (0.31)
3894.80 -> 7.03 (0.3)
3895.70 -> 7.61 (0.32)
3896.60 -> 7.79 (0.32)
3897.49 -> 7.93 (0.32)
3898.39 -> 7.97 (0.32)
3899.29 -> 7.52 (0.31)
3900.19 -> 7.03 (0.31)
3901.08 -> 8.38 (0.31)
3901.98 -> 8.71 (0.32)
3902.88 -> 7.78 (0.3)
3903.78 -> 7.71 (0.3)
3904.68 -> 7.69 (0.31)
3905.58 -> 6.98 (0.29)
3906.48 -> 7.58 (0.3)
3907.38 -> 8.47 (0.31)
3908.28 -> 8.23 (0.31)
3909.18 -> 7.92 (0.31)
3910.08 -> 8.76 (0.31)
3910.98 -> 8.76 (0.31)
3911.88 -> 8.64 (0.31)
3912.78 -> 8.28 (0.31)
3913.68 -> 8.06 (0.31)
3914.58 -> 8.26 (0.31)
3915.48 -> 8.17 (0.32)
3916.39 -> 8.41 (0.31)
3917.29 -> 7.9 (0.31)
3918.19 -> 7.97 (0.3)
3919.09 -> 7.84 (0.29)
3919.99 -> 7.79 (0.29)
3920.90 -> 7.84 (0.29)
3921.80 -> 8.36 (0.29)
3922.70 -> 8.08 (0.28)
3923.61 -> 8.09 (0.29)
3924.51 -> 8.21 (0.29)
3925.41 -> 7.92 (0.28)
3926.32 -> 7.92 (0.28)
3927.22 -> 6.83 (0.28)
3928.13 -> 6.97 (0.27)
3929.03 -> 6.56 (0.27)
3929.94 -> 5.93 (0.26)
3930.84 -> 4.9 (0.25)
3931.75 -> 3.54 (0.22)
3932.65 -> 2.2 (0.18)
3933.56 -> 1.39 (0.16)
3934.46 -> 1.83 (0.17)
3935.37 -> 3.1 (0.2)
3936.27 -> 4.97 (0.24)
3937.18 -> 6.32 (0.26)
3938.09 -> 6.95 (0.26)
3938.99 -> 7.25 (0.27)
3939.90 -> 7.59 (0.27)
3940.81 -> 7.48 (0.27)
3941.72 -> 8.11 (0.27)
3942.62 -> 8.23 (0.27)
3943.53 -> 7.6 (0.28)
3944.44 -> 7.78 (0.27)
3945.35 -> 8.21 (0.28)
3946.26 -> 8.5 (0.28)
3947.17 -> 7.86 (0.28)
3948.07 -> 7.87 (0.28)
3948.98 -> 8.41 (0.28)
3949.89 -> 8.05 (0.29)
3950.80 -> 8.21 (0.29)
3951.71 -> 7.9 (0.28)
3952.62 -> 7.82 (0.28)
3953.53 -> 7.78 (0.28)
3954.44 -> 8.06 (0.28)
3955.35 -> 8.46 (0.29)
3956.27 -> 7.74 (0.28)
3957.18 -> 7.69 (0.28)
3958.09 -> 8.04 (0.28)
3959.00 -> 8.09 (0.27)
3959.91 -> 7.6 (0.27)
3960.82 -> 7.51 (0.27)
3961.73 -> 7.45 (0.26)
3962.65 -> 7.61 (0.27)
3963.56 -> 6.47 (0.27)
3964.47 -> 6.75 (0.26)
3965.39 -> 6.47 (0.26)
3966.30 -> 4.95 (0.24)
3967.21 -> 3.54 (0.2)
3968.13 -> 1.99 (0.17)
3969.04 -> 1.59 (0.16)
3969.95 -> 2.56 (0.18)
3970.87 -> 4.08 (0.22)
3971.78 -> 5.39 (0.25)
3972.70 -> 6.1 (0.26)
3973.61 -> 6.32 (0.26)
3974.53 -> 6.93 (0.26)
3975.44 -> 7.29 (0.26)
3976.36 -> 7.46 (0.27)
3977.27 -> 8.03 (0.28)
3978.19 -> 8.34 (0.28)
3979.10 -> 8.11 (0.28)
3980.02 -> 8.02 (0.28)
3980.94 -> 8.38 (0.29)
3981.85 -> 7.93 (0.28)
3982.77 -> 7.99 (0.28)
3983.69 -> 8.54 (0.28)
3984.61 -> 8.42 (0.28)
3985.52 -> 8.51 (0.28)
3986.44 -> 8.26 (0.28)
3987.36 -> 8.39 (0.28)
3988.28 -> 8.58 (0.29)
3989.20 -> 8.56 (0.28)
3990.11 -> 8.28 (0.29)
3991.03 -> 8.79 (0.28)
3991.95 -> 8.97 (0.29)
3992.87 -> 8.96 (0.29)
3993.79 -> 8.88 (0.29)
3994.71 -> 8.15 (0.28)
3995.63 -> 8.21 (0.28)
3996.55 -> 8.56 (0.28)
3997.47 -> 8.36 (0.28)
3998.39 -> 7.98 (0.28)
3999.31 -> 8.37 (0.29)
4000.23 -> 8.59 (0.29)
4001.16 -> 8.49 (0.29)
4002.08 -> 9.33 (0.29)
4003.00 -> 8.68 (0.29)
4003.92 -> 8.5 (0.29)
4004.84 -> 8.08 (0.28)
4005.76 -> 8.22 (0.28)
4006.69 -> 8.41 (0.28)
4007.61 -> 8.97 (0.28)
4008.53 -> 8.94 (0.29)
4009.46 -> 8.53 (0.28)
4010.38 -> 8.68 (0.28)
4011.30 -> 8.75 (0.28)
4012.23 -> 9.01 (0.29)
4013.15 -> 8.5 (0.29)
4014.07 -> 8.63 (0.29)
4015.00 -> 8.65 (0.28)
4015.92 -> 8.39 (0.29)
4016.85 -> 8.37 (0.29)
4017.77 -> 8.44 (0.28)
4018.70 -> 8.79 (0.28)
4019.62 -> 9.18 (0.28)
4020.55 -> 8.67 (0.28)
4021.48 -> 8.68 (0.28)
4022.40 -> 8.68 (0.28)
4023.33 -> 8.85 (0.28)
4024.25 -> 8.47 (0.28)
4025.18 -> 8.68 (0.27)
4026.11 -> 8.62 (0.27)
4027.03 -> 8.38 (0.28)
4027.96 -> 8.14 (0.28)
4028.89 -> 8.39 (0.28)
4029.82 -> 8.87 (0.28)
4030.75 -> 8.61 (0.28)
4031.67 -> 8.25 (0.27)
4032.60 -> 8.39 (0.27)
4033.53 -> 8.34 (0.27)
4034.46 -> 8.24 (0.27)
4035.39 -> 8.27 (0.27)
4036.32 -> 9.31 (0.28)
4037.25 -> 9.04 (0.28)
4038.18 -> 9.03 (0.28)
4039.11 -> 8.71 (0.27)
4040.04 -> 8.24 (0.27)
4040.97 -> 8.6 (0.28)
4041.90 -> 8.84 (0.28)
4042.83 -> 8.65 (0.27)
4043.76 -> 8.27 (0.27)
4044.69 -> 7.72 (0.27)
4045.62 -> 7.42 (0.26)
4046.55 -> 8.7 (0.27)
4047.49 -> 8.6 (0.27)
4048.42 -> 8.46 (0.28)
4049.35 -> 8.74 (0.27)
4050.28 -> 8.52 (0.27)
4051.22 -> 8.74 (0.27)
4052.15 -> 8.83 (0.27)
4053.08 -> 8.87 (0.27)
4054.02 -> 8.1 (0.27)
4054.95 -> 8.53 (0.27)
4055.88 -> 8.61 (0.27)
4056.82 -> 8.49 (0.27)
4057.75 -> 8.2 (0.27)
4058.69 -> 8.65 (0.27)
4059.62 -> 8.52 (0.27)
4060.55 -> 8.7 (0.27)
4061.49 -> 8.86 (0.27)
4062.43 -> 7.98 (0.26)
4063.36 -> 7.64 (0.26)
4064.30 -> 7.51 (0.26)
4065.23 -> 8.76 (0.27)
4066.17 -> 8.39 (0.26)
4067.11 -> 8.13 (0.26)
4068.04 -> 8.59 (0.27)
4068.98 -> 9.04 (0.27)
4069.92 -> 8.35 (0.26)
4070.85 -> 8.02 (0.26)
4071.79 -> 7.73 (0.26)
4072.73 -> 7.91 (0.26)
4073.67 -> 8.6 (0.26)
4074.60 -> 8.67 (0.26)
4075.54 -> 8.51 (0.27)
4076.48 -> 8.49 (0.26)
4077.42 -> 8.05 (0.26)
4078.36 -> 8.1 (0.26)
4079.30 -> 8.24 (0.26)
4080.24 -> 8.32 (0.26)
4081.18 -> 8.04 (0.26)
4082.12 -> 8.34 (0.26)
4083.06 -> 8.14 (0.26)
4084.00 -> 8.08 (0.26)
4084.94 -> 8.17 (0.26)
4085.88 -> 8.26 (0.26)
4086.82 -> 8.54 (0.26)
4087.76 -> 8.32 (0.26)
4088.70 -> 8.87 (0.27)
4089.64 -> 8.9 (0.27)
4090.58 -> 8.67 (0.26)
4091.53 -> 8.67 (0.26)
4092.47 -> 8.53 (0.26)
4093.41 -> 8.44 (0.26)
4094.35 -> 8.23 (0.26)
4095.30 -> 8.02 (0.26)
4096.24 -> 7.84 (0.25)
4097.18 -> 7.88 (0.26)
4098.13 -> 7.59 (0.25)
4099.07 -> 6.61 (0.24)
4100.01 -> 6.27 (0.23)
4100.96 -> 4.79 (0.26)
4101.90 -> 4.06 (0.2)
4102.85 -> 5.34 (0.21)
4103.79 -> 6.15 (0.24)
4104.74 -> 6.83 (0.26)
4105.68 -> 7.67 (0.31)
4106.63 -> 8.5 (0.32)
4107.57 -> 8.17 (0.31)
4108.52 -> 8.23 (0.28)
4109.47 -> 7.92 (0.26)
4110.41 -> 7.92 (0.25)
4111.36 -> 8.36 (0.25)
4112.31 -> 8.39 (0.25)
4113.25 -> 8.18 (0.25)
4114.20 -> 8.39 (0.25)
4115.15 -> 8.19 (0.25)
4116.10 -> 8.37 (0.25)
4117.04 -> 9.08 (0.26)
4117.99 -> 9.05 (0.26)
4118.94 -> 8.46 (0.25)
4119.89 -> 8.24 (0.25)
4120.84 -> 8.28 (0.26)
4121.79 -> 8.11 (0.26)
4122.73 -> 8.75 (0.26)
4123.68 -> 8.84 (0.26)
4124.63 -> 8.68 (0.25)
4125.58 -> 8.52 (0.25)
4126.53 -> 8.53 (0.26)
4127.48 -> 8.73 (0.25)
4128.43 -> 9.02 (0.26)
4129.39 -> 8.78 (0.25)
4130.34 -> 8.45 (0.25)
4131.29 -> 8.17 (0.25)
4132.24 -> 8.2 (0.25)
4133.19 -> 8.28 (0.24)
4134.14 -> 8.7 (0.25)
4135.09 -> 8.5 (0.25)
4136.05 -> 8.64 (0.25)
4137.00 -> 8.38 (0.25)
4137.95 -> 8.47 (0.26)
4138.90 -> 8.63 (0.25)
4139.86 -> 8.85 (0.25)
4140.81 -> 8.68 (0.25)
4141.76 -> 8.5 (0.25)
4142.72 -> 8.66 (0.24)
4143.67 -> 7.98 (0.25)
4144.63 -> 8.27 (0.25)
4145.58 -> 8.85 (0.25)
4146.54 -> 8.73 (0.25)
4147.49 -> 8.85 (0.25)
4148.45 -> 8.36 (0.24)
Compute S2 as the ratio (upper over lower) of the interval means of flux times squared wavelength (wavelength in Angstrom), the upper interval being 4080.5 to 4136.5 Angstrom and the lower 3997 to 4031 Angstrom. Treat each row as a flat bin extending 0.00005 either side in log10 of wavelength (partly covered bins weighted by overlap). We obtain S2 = 0.98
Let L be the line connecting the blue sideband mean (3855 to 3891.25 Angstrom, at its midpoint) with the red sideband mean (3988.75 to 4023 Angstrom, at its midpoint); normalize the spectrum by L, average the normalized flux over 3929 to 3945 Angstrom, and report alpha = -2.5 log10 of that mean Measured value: 0.39 mag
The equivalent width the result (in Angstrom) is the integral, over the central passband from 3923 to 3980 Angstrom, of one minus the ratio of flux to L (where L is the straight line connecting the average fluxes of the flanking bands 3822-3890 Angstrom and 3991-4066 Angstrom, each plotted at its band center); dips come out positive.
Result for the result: 9.87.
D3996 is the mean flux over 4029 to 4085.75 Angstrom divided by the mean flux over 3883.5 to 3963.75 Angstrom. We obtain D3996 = 1.2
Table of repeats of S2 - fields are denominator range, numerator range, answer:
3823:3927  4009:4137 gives 1.22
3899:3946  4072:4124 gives 1.22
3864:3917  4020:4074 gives 1.20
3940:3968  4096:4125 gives 1.12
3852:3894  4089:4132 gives 1.19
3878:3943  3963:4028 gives 1.16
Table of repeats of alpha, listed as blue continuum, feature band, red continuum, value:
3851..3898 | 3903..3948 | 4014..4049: 0.11 mag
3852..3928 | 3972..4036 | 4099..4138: -0.07 mag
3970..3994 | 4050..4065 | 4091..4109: -0.14 mag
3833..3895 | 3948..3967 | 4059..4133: 0.02 mag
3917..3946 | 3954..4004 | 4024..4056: 0.00 mag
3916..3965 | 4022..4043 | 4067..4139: -0.12 mag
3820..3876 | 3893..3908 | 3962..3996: -0.06 mag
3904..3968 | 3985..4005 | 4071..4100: -0.13 mag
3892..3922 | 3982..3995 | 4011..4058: -0.02 mag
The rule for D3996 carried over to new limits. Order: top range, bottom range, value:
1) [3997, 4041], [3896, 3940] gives 1.21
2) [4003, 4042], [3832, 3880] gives 1.14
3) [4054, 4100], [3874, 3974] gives 1.18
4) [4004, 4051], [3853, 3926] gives 1.10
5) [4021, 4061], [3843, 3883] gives 1.06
